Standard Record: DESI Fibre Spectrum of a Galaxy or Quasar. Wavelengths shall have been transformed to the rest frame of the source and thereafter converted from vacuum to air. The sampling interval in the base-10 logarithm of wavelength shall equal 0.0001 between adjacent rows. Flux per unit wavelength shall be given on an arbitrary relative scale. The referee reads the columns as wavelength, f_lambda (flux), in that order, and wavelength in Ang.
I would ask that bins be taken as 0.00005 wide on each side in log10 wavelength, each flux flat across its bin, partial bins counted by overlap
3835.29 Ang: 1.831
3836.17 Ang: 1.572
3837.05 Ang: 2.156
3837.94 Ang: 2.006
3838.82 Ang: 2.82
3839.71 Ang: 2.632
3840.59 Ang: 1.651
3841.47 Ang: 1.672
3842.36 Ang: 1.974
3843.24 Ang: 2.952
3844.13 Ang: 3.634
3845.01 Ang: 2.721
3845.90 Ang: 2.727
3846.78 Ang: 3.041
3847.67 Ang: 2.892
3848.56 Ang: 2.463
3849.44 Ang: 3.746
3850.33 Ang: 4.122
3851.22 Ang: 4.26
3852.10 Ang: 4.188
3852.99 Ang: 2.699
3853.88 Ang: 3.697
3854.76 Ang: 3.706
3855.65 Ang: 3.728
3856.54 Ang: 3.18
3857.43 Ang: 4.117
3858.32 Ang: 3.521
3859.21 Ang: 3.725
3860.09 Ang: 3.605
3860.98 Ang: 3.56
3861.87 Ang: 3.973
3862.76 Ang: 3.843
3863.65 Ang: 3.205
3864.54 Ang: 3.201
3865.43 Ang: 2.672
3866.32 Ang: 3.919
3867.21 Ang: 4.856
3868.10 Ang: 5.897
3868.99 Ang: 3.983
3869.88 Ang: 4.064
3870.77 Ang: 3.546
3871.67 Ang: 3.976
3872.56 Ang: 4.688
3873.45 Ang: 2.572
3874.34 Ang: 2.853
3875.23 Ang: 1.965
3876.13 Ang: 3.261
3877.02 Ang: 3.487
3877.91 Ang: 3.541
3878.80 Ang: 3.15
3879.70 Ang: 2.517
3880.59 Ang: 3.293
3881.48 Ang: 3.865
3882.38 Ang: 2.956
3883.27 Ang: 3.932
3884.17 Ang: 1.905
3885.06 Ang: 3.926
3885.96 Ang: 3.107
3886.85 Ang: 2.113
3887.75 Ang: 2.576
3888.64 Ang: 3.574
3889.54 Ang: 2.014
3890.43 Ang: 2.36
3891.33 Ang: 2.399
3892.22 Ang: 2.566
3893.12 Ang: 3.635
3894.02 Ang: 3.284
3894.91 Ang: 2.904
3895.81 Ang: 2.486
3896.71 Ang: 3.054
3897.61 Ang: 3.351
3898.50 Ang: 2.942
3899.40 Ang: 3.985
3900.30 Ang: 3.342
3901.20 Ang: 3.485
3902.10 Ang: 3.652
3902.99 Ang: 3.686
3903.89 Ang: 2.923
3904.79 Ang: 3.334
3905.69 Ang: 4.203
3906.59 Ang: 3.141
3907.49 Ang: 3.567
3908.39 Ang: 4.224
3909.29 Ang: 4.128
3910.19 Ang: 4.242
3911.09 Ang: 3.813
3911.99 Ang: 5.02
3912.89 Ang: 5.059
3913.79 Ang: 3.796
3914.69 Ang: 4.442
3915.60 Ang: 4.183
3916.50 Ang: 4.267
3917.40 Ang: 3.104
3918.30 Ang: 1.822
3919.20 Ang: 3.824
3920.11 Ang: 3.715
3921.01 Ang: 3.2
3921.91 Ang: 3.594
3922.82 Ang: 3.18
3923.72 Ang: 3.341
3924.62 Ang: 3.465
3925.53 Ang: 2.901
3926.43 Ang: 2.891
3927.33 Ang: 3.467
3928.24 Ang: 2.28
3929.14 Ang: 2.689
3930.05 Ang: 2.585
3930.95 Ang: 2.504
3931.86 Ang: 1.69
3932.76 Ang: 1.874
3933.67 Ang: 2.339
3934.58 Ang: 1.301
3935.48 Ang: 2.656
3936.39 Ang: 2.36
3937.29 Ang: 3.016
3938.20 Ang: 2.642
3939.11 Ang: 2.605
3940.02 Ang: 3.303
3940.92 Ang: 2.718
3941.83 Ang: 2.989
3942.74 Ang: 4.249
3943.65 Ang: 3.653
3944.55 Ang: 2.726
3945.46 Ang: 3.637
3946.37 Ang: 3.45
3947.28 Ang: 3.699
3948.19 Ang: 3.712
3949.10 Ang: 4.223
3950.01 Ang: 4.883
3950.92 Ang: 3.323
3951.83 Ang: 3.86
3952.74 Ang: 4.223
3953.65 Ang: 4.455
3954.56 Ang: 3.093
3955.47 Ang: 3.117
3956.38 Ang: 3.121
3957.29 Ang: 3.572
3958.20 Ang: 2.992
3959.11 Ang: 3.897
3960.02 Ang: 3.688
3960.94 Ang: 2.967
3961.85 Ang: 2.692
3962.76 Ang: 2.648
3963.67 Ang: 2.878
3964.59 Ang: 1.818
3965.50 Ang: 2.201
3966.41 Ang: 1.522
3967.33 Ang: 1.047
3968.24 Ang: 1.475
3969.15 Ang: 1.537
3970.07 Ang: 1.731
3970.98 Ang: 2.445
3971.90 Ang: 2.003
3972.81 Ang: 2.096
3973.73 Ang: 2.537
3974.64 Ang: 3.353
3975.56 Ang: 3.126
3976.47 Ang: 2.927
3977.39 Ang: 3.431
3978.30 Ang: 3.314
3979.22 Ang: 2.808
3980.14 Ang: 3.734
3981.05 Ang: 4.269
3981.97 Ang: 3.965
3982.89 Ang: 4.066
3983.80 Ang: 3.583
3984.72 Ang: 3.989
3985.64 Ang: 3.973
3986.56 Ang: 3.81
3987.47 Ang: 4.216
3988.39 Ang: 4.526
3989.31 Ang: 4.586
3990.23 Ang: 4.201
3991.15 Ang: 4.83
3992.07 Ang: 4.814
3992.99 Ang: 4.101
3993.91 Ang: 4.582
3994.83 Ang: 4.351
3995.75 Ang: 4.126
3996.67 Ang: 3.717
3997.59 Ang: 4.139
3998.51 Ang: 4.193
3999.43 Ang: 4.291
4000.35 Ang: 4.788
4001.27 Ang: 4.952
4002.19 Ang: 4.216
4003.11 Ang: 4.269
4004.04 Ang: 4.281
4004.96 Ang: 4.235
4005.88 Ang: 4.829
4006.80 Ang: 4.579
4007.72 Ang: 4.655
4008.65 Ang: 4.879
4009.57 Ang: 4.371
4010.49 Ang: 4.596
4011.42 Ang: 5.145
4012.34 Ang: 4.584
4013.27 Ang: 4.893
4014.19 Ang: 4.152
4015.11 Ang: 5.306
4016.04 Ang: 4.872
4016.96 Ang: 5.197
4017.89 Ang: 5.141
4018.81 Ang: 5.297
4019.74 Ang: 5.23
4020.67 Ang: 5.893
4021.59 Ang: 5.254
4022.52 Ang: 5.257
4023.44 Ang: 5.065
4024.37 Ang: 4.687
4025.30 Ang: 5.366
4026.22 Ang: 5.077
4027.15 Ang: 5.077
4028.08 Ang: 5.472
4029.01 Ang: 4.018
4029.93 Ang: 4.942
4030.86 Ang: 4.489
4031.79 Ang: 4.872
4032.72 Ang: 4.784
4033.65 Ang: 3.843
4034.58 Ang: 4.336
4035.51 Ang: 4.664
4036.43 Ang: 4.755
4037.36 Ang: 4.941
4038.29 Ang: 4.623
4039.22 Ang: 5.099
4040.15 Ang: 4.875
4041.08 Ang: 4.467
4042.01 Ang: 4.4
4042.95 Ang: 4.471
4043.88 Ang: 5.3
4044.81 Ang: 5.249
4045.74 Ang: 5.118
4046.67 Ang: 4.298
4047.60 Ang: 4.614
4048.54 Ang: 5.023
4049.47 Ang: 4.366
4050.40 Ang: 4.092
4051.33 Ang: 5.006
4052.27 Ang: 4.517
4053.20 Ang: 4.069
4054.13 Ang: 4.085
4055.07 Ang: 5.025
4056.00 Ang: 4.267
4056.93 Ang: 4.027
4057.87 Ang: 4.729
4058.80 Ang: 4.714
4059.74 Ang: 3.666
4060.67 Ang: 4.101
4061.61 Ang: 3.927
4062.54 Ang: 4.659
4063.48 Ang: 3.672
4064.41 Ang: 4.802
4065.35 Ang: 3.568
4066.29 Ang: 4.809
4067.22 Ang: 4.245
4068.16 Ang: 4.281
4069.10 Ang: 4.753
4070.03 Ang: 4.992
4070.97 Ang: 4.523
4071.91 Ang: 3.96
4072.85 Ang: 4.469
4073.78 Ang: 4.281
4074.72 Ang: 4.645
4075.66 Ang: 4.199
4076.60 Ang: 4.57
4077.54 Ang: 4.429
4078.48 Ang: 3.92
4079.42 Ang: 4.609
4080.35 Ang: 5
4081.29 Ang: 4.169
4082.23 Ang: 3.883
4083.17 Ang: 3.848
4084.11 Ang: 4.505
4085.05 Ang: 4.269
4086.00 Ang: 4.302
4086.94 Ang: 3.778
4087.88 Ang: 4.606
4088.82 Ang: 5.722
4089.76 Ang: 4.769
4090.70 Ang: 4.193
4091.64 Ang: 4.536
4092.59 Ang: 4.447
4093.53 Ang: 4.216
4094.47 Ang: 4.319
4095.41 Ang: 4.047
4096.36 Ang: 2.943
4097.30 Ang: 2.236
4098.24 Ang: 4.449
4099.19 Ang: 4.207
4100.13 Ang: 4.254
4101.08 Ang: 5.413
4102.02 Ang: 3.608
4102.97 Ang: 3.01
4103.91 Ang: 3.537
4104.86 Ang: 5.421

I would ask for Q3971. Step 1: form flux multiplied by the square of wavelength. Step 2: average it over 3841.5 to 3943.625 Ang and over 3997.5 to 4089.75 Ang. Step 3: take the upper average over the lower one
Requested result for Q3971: 1.51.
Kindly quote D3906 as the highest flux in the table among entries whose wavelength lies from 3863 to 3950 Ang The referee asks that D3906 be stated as 5.897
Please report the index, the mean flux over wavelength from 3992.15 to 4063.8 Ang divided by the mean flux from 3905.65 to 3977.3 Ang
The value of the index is 1.49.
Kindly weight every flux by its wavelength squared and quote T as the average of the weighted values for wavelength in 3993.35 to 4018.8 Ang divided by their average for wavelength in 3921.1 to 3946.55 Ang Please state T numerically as 1.66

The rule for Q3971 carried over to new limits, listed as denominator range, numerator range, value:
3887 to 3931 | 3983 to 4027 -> 1.45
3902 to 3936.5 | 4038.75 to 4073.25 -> 1.46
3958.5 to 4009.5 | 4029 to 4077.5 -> 1.30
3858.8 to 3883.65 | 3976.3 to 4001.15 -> 1.21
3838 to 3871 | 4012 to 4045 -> 1.57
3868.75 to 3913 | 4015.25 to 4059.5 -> 1.54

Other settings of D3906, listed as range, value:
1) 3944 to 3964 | 4.883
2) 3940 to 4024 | 5.893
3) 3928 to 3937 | 2.689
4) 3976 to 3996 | 4.83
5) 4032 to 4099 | 5.722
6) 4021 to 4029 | 5.472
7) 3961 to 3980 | 3.431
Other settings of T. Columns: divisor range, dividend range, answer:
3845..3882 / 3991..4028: 1.45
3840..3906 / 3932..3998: 1.04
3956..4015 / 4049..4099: 1.23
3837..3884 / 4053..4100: 1.44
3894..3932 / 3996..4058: 1.45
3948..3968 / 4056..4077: 1.46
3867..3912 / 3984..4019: 1.41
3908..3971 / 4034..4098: 1.50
